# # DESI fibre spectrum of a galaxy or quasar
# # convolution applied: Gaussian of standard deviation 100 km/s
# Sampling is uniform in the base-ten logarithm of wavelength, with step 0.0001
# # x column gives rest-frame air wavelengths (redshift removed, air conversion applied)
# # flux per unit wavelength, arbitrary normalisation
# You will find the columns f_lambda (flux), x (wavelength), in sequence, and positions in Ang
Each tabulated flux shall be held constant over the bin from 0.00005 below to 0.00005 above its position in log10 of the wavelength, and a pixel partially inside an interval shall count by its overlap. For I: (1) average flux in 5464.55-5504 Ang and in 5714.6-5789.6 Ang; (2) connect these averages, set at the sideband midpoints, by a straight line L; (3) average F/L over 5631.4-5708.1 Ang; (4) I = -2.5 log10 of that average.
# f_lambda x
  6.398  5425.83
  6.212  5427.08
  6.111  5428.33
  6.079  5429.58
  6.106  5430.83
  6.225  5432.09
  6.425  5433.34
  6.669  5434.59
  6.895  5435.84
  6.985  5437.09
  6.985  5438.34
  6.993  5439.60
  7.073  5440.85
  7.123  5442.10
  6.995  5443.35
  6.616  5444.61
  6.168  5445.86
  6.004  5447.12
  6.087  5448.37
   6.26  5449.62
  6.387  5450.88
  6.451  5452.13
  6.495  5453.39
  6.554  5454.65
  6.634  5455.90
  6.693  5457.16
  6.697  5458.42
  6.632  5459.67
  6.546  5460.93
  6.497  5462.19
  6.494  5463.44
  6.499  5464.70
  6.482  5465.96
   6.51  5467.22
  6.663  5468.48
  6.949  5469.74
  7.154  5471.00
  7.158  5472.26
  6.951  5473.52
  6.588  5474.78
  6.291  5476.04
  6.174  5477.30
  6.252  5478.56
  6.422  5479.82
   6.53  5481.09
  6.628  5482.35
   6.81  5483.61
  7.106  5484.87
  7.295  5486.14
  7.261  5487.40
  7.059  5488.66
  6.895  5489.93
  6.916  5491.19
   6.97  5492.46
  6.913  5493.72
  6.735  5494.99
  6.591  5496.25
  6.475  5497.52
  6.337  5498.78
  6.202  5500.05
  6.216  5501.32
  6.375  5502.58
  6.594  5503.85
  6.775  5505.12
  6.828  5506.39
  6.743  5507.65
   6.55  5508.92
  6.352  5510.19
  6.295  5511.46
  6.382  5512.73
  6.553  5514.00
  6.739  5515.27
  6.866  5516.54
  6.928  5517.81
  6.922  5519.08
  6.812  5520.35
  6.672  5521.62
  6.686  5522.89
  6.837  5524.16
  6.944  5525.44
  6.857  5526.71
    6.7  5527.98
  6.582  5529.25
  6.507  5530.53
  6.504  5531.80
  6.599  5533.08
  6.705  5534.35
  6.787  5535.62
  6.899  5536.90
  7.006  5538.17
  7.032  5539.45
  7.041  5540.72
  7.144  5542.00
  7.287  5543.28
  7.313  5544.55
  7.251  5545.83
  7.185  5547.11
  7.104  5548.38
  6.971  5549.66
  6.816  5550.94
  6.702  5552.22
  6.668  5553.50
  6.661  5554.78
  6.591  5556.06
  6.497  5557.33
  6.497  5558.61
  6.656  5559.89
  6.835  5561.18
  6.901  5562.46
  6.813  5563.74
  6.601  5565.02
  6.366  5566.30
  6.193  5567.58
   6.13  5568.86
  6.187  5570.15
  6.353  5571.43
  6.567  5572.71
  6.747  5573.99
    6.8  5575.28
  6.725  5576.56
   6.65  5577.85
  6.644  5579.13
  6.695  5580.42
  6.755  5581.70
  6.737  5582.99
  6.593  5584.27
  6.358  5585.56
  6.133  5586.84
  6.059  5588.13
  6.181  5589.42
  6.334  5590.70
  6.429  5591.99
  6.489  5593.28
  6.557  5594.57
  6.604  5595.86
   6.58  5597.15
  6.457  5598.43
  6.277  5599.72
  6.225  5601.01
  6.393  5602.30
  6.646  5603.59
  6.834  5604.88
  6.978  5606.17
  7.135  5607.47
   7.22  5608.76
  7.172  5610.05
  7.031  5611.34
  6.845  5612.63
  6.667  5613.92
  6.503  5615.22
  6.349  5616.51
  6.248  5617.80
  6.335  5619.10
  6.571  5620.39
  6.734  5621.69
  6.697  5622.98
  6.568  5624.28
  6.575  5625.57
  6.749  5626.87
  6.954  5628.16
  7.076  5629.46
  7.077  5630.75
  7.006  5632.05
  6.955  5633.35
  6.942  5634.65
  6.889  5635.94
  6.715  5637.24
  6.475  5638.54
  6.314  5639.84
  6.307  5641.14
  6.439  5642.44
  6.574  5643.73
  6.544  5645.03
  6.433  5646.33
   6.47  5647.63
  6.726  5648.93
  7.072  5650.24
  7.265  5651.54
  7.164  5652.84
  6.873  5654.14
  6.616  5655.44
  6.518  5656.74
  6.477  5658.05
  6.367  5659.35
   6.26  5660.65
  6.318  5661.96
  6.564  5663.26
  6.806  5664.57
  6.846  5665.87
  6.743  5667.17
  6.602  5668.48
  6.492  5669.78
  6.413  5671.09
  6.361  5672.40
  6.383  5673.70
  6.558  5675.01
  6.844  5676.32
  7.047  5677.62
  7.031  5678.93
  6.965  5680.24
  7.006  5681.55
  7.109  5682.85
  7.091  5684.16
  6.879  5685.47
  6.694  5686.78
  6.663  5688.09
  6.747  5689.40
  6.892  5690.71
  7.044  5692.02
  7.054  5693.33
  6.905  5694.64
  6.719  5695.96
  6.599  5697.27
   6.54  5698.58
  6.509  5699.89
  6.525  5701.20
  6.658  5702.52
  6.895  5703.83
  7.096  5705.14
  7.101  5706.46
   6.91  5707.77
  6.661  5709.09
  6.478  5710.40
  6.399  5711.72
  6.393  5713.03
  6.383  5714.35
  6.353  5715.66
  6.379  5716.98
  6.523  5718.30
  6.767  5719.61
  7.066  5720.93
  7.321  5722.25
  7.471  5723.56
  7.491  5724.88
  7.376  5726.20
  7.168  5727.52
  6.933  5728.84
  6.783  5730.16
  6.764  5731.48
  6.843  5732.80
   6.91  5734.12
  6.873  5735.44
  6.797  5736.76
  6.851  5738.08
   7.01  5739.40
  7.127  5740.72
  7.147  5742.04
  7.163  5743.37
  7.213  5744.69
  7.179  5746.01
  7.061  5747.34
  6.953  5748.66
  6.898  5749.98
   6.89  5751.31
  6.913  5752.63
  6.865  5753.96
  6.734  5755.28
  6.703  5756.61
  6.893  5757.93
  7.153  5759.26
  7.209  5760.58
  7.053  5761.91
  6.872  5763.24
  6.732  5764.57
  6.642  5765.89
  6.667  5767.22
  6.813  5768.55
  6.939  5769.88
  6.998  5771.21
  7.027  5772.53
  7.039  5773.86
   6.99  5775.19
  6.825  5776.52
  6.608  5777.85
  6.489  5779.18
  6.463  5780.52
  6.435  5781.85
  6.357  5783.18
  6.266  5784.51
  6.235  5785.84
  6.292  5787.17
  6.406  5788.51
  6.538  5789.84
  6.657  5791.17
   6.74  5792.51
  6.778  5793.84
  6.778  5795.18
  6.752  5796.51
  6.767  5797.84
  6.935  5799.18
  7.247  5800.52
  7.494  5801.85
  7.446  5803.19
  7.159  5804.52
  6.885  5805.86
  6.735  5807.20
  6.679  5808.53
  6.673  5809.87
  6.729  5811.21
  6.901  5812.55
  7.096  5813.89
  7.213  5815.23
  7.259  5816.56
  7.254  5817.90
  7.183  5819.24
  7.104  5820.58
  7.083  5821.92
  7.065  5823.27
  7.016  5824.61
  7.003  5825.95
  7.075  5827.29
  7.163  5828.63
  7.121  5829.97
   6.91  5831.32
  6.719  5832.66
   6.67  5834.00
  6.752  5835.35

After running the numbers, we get 0.01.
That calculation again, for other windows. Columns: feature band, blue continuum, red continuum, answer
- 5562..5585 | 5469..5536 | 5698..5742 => 0.027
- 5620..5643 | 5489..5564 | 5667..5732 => 0.008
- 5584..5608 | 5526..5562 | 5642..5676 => 0.042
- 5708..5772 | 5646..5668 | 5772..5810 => -0.027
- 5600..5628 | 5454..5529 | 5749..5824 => 0.010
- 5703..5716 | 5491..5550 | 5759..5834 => 0.025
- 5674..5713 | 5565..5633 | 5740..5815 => -0.012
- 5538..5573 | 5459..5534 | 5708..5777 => -0.005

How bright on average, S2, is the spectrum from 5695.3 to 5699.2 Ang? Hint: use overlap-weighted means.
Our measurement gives 6.62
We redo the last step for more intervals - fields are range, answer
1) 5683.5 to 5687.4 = 6.88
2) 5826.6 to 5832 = 7.07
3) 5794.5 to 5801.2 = 6.9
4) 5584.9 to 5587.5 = 6.24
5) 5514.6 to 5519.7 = 6.86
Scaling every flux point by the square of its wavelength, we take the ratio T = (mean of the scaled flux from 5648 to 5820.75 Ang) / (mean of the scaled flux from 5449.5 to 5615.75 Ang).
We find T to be 1.1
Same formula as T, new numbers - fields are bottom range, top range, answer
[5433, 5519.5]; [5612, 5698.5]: 1.07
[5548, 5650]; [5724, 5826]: 1.11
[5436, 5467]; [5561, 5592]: 1.03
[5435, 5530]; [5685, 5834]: 1.14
